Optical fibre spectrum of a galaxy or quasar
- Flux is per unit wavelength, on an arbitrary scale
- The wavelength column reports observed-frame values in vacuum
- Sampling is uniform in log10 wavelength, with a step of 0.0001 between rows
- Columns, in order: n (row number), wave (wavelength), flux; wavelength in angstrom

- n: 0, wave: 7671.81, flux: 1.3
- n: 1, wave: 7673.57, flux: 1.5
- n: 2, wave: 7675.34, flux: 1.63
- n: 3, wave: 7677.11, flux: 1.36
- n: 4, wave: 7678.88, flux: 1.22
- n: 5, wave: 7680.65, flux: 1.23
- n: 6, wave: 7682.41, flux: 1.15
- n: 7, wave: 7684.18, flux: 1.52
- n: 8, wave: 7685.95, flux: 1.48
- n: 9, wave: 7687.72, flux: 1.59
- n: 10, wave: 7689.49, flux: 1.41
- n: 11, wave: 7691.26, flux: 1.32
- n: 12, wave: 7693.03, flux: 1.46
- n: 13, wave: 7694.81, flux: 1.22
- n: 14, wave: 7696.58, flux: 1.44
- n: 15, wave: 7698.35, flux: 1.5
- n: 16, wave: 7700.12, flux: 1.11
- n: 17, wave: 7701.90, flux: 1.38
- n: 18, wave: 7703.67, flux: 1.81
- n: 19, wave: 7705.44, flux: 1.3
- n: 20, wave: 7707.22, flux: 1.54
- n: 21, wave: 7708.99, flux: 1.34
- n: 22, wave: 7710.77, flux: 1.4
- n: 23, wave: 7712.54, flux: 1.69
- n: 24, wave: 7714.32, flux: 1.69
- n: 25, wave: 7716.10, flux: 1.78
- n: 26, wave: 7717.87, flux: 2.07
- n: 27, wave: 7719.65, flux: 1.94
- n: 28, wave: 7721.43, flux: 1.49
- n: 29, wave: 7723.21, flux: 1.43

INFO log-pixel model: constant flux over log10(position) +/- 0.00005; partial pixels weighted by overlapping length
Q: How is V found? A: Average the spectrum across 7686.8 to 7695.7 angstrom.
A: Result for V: 1.4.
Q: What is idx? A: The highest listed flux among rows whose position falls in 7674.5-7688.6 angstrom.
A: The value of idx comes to 1.63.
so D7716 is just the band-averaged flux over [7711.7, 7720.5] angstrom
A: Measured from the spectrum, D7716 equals 1.83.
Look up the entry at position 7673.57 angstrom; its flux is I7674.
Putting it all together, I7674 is 1.5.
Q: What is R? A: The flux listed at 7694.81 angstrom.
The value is 1.22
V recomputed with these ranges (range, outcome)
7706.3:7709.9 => 1.44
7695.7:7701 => 1.35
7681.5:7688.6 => 1.44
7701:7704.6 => 1.59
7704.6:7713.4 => 1.45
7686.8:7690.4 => 1.5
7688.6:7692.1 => 1.37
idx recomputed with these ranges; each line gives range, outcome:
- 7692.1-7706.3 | 1.81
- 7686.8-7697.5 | 1.59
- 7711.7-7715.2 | 1.69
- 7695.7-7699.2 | 1.5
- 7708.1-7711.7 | 1.4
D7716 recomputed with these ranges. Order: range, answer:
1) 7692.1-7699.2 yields 1.4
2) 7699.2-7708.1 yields 1.43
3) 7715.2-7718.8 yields 1.93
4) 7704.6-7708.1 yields 1.42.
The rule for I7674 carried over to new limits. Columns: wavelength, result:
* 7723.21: 1.43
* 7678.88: 1.22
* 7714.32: 1.69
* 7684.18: 1.52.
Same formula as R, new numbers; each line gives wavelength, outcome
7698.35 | 1.5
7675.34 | 1.63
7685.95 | 1.48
